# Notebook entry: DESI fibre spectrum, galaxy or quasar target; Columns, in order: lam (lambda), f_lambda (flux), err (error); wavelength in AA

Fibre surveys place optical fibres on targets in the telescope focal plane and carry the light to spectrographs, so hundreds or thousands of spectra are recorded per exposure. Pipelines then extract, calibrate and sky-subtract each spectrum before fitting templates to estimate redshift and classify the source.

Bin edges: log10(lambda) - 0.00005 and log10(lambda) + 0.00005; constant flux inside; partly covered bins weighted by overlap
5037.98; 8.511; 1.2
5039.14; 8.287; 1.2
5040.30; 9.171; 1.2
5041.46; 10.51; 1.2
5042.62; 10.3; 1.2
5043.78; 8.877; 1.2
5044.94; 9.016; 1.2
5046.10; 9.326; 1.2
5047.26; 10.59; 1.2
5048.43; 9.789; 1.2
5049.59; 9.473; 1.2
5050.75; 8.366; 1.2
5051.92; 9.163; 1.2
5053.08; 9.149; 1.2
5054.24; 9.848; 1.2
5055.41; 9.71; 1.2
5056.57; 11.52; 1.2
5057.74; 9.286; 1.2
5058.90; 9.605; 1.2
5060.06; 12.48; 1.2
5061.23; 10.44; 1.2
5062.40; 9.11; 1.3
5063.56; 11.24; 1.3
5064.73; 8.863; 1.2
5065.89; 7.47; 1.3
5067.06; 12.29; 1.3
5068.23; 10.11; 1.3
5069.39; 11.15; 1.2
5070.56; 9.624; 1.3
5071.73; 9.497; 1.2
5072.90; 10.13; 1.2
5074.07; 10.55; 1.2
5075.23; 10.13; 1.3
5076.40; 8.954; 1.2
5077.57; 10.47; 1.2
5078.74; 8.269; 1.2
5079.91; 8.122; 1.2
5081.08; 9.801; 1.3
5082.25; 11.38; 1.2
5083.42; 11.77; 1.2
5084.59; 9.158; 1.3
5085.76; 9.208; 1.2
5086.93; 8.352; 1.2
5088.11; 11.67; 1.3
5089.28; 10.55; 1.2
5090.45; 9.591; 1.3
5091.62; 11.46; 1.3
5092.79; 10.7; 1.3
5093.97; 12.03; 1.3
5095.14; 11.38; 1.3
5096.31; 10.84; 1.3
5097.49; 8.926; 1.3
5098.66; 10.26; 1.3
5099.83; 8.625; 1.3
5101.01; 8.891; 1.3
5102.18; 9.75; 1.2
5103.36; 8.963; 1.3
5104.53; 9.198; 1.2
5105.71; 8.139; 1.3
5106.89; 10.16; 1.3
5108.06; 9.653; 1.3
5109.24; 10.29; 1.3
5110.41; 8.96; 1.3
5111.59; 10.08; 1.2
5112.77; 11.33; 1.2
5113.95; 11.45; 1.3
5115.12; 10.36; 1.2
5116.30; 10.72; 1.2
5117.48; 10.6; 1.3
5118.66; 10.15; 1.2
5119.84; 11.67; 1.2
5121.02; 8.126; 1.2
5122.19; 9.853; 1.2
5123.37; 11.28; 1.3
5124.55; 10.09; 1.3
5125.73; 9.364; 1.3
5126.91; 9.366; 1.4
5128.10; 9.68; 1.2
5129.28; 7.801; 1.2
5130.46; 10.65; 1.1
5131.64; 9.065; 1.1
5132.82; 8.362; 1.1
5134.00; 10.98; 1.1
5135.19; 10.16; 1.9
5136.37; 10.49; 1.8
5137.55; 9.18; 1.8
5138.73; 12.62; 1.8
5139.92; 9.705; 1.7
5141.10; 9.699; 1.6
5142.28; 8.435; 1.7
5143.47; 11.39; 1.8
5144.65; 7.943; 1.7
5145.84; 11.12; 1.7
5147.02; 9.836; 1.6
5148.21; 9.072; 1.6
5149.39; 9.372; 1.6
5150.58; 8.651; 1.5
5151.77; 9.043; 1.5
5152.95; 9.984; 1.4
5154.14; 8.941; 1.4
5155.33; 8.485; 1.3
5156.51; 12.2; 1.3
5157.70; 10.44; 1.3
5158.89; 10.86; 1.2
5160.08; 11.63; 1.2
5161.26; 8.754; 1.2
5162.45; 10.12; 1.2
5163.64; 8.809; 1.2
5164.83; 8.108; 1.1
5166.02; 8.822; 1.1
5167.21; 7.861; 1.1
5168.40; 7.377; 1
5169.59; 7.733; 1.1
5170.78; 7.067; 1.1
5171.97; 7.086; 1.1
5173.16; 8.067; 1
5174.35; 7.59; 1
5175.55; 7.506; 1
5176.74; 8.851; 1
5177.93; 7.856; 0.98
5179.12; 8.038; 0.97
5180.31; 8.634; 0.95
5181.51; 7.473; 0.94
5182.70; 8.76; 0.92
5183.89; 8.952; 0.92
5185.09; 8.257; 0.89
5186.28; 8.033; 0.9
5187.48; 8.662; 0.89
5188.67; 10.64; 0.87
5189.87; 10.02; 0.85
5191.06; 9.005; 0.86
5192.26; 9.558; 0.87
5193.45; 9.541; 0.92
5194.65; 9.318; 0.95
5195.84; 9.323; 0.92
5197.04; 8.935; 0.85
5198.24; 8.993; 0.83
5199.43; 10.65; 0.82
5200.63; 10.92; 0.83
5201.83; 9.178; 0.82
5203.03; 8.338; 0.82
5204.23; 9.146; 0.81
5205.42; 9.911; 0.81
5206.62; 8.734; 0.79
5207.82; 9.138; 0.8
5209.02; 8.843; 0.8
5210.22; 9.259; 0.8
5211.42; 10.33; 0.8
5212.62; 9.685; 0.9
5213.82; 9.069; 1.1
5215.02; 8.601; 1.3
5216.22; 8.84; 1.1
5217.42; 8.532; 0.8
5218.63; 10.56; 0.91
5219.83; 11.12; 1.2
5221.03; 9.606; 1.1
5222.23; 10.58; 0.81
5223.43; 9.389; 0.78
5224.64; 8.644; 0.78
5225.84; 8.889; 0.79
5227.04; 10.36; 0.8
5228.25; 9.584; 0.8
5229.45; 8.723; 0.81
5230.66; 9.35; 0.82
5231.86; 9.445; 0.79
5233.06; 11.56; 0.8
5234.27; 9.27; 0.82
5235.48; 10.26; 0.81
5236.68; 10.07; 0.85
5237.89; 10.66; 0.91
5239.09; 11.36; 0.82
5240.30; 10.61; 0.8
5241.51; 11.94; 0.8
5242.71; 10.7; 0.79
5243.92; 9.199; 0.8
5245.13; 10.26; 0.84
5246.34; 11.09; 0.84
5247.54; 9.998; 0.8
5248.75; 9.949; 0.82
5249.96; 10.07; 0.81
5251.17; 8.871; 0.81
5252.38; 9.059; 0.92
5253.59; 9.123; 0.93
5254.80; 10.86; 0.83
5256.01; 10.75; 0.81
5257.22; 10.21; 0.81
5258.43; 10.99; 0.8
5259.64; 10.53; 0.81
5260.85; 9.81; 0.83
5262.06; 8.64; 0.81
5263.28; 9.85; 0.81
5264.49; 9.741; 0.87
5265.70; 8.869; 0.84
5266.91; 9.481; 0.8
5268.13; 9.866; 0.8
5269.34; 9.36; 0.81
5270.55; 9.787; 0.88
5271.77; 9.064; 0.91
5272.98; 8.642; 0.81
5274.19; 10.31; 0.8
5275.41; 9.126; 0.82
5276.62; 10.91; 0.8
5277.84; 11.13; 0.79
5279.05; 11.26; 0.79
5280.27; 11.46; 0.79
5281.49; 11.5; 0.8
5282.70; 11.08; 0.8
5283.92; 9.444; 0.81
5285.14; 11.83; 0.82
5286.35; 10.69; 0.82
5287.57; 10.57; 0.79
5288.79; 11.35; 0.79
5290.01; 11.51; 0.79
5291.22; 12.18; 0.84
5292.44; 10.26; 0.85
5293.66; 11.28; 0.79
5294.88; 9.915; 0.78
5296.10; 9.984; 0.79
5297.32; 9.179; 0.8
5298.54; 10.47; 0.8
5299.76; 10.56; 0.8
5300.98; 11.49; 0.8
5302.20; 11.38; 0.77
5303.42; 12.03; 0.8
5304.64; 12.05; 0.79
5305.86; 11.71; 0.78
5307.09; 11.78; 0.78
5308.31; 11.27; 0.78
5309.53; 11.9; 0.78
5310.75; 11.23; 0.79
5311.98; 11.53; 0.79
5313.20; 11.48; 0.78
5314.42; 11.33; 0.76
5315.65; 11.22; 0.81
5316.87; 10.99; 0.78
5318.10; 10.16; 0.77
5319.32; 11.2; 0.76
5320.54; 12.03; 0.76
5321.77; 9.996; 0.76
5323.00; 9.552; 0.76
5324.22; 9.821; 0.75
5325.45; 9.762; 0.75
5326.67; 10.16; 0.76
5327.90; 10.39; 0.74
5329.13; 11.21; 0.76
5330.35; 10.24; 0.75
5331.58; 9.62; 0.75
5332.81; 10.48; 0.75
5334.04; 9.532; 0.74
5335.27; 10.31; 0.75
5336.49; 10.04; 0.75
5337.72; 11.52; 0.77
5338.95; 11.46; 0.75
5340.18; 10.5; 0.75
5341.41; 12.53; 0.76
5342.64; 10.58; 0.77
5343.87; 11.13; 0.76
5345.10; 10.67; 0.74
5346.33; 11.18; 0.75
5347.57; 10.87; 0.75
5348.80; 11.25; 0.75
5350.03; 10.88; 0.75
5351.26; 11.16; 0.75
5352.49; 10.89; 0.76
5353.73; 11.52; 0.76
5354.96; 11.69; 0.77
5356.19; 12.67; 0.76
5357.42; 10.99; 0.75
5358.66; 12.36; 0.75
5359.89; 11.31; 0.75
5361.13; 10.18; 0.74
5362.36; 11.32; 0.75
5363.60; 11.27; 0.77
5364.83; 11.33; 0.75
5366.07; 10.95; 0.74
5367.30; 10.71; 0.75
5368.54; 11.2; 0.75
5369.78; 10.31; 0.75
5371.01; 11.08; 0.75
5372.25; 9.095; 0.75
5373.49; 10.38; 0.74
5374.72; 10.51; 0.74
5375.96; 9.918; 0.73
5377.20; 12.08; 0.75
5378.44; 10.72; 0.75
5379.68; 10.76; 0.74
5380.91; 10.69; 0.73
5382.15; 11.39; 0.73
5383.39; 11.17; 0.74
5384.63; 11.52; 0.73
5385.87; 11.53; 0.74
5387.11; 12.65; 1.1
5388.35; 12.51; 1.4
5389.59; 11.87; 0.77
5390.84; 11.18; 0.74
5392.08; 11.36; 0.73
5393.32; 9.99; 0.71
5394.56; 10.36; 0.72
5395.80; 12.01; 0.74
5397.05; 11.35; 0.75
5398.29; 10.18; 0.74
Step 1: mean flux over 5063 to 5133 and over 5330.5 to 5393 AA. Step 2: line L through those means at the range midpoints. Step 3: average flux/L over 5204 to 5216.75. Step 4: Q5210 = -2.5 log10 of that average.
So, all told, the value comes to 0.13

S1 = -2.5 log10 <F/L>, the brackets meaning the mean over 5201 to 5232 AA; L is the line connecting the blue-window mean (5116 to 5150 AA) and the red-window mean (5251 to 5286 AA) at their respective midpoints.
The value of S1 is 0.068 mag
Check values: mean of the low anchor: 9.88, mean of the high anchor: 10.1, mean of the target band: 9.39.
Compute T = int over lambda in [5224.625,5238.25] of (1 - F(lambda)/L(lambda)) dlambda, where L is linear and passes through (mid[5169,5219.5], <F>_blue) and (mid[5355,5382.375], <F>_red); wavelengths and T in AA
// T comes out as -0.60 AA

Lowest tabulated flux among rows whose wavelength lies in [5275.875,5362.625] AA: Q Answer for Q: 9.179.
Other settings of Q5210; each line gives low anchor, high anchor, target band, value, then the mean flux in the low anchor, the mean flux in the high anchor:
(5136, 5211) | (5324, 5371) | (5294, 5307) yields -0.05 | 9.16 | 10.9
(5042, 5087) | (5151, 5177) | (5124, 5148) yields -0.07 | 9.83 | 8.88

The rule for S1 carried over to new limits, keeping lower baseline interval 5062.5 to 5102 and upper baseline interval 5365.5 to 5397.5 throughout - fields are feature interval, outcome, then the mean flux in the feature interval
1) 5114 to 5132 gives 0.02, 9.98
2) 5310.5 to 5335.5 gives 0.03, 10.6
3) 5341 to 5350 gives -0.02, 11.1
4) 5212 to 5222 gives 0.10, 9.54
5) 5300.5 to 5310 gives -0.09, 11.7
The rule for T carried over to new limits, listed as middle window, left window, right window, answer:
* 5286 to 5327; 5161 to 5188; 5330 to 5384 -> -3.2 AA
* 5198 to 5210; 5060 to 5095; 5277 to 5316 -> 1.5 AA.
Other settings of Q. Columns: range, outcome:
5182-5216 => 8.033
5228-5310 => 8.64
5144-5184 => 7.067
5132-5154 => 7.943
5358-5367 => 10.18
